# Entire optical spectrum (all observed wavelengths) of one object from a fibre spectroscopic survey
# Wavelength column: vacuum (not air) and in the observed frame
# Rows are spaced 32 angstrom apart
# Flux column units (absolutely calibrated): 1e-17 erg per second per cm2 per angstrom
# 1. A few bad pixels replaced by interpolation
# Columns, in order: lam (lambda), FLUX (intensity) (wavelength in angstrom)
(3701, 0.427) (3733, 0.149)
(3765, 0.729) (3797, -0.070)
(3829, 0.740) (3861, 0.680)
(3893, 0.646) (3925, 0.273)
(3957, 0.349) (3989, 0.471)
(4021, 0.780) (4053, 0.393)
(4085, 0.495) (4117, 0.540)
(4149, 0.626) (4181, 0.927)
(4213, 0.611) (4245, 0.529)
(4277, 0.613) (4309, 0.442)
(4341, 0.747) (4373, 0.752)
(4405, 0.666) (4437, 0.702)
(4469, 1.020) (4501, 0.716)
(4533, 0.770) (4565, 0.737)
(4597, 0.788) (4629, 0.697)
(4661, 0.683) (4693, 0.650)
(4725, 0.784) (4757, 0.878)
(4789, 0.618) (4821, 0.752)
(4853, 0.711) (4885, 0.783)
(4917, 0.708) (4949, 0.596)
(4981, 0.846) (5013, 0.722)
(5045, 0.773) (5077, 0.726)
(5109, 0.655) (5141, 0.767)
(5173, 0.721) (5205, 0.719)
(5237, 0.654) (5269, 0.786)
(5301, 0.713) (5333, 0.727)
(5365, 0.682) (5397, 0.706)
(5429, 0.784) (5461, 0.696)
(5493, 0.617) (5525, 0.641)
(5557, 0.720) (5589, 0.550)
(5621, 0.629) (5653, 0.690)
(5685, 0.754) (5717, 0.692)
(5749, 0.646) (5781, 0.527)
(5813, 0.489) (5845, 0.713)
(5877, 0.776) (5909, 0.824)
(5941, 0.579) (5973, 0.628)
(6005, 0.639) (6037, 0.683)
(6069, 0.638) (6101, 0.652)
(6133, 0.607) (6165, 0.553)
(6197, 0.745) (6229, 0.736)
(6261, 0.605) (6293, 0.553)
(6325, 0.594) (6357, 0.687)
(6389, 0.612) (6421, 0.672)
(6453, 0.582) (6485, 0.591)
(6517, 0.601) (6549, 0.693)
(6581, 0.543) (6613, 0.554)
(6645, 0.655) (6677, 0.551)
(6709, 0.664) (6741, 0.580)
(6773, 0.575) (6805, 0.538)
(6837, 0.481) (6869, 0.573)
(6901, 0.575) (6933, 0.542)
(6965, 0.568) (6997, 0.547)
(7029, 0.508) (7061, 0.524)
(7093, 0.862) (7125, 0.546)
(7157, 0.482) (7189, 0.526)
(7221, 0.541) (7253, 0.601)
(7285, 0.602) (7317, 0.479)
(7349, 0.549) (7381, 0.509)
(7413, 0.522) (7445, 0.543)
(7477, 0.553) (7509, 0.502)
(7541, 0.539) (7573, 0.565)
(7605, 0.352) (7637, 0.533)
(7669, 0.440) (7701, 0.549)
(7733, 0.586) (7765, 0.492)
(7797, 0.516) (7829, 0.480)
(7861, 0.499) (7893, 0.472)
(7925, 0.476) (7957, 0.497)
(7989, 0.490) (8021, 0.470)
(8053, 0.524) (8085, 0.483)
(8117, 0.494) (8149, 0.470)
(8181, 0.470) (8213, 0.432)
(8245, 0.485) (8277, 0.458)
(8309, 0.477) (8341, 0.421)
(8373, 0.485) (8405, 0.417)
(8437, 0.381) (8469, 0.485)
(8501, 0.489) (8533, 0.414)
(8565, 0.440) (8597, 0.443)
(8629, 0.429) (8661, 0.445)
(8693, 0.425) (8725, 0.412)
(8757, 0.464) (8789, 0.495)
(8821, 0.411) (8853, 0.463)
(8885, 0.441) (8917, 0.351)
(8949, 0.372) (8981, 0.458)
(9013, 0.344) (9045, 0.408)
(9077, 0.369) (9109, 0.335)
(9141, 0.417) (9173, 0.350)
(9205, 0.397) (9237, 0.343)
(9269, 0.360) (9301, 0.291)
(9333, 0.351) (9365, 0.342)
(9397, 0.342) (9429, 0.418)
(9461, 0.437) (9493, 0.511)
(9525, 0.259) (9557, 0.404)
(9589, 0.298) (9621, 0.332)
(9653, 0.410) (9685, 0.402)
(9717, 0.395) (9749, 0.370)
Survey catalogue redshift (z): 0.08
